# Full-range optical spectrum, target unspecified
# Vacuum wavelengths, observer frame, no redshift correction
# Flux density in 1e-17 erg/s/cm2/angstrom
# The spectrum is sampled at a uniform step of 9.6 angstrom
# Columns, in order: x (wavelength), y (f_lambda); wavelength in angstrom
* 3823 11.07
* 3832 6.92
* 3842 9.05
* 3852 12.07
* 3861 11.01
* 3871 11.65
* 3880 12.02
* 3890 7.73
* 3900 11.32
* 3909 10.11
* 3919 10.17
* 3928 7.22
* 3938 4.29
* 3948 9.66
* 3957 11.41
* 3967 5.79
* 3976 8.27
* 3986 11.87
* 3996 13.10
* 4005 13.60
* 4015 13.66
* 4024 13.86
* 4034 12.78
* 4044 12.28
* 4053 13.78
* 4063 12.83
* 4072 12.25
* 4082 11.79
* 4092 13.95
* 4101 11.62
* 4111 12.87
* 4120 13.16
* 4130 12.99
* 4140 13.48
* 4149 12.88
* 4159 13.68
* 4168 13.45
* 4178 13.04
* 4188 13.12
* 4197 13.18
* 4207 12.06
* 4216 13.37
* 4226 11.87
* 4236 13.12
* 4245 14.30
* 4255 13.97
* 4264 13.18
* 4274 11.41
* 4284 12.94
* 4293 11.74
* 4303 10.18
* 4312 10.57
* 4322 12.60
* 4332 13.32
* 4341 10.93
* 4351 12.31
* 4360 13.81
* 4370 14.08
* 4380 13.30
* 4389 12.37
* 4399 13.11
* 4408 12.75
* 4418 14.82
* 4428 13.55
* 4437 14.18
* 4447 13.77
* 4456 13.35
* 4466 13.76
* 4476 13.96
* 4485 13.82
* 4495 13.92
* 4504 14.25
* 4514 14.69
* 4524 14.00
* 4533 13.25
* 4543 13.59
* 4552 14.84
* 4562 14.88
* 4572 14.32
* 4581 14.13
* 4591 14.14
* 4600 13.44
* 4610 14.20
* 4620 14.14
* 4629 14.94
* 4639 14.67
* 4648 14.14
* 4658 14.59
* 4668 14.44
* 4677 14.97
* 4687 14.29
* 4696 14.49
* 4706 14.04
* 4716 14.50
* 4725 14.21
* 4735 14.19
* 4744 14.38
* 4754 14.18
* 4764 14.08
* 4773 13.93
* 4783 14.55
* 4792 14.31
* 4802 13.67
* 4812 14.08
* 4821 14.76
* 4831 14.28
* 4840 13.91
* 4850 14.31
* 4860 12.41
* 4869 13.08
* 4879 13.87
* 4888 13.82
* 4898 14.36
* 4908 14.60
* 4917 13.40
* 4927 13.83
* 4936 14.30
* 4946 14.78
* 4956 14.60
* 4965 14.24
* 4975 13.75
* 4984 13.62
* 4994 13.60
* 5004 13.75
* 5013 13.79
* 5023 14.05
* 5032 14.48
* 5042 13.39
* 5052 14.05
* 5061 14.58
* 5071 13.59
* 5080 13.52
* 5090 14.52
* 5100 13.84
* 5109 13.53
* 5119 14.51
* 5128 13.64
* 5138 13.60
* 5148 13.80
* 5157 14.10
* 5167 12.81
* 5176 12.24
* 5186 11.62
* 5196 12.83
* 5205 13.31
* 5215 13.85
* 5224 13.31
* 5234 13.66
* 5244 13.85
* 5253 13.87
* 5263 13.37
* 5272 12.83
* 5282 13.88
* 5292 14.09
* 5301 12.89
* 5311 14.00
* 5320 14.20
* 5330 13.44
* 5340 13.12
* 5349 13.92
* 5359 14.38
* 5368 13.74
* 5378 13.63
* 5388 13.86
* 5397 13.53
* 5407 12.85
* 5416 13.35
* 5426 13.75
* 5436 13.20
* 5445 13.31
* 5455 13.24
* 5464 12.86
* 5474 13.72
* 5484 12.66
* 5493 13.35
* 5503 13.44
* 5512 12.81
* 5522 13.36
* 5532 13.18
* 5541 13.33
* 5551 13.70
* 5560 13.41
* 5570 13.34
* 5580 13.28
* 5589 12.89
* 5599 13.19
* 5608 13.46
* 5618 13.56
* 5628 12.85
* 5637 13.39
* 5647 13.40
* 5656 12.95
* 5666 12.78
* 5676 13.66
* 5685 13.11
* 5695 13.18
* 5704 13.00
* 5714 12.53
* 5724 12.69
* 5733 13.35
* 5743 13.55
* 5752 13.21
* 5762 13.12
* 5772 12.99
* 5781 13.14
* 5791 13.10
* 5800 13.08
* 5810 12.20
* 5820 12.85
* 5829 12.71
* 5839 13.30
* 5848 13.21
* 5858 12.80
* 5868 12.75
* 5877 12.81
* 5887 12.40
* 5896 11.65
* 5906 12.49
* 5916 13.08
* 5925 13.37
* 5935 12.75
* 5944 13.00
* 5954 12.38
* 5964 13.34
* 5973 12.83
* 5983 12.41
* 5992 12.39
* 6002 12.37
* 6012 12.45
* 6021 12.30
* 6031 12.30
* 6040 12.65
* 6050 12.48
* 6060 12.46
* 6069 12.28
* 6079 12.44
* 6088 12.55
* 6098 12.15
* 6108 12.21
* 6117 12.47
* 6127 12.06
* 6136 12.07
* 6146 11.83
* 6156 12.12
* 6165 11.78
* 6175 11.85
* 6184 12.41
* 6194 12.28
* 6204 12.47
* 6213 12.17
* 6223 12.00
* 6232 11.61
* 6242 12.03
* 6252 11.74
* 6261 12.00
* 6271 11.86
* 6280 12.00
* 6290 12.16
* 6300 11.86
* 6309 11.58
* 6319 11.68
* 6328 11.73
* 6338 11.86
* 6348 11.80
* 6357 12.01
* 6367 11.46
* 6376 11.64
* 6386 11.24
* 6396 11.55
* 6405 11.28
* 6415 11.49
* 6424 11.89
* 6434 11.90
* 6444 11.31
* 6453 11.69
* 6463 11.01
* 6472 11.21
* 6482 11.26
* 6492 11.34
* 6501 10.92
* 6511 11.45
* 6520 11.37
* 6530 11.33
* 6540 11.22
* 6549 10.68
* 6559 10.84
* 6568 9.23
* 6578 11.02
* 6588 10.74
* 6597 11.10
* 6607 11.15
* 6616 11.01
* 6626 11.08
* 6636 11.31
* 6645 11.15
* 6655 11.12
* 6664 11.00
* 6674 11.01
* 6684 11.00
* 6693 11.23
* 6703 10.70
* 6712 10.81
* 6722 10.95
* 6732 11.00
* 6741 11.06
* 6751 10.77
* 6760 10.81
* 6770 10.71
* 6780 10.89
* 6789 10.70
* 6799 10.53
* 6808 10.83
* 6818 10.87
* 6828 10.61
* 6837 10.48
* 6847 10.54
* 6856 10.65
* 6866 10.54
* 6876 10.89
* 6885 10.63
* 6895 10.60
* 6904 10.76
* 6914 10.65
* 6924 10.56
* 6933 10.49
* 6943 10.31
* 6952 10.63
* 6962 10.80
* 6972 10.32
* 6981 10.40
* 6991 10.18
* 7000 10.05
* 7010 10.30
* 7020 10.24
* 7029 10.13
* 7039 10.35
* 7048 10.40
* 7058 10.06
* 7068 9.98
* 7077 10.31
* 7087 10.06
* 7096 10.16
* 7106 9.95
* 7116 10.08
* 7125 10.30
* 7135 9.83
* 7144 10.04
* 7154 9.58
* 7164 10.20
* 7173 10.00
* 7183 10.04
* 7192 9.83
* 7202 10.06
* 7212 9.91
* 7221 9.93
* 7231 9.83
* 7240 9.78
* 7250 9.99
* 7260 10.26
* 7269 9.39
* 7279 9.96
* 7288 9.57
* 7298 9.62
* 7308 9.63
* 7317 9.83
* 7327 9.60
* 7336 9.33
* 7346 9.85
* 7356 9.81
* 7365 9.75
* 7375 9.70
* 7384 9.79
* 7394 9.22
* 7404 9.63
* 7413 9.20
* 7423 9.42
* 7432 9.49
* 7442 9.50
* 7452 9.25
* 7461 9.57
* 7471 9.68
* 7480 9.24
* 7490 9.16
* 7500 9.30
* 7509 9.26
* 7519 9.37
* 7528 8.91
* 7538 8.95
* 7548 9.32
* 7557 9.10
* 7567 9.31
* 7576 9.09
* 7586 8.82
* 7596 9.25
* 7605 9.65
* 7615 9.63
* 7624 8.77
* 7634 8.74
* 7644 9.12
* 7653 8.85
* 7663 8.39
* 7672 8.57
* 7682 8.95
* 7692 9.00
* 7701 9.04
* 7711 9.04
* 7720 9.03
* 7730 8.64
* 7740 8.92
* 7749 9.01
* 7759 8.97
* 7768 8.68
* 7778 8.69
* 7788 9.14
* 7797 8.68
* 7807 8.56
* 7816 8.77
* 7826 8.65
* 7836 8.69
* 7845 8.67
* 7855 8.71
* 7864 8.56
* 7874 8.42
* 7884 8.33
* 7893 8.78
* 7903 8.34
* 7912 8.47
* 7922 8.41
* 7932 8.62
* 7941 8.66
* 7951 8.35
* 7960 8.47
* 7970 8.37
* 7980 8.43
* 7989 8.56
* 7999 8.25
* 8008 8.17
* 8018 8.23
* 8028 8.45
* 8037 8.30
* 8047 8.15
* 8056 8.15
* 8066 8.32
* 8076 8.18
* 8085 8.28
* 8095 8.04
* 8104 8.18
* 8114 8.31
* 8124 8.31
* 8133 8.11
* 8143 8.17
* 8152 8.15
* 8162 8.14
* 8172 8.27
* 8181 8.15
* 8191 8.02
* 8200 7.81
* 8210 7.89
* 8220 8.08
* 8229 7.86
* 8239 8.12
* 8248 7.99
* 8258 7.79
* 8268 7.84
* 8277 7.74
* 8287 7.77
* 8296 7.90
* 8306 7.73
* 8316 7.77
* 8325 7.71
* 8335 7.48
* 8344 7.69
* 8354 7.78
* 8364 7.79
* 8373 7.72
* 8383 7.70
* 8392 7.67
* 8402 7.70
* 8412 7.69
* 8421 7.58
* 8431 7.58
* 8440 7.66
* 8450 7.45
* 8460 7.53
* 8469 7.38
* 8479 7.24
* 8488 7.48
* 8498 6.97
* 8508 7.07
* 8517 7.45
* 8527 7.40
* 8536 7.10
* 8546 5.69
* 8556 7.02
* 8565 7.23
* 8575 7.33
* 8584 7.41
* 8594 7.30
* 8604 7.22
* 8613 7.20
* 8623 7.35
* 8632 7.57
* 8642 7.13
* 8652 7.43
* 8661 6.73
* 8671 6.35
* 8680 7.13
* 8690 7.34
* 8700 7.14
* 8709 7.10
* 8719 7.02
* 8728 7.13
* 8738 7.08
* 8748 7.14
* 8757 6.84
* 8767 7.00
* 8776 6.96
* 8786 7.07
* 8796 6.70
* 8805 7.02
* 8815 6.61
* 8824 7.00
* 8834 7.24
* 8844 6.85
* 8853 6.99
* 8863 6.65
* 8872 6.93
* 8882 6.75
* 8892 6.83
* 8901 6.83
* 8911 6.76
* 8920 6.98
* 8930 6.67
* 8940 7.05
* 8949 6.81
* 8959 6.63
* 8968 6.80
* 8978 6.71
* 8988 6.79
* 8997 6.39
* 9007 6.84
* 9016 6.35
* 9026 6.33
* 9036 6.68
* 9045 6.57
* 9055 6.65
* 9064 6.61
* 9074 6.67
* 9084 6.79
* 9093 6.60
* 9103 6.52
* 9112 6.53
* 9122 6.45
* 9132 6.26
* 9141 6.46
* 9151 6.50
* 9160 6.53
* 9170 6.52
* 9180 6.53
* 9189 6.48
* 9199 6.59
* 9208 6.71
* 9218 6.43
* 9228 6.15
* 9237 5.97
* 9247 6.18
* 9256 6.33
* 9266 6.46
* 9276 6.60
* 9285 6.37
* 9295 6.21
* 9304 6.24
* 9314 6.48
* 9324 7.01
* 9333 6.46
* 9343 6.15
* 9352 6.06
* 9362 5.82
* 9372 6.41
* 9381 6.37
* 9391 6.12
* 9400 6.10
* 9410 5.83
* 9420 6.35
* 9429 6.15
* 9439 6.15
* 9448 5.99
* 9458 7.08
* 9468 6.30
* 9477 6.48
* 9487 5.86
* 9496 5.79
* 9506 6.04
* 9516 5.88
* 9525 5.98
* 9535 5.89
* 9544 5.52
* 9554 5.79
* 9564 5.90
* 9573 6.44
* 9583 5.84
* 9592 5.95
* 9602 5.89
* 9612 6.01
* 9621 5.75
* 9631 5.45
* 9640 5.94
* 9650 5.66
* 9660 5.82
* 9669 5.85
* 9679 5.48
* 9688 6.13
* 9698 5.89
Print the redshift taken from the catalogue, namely 0.00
